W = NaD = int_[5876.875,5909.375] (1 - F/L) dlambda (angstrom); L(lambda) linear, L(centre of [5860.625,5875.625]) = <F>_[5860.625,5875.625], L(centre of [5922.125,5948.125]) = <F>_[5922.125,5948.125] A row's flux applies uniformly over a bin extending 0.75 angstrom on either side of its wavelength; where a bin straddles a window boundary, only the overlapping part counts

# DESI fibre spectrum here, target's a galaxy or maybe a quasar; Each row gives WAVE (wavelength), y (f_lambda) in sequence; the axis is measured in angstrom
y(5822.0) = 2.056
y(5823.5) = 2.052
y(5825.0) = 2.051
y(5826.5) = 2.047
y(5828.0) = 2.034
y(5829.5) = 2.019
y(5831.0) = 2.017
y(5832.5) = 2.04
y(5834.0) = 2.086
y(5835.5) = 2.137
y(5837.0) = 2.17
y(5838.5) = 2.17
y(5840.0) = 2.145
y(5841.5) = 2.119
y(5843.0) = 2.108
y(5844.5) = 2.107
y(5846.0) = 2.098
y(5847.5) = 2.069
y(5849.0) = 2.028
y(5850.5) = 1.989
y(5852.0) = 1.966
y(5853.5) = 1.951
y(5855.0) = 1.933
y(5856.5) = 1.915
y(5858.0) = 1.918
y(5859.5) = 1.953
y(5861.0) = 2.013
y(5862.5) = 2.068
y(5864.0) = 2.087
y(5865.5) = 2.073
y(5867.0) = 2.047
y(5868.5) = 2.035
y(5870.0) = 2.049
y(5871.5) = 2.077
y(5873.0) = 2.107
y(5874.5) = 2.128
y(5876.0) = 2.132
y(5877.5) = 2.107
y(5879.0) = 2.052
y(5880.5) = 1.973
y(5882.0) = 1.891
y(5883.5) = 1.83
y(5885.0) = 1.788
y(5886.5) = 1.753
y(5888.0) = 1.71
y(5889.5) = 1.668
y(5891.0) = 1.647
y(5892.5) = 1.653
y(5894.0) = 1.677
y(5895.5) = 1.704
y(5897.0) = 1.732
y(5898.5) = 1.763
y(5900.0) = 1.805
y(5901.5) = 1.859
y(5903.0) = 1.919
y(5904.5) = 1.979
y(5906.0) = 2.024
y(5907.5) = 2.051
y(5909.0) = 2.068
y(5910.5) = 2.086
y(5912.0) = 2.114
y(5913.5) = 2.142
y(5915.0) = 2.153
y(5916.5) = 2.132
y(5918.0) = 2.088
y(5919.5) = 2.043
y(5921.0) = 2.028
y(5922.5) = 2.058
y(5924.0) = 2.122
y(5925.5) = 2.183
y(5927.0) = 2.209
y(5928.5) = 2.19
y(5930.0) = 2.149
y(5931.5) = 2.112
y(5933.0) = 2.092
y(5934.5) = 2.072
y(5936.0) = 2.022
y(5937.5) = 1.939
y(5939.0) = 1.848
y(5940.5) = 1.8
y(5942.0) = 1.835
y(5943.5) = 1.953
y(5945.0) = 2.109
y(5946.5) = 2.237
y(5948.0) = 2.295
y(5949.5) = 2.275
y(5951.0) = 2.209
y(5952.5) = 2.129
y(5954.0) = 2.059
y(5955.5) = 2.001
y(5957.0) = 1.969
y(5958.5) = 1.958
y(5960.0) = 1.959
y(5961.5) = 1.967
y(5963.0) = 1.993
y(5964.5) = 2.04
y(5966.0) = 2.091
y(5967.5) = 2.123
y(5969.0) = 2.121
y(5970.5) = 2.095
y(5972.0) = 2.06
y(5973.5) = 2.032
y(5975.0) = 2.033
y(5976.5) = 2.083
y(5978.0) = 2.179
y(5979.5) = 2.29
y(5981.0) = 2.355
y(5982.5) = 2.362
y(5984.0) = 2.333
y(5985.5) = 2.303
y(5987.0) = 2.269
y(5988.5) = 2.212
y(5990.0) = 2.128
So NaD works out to 3.5 angstrom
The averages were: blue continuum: 2.07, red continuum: 2.06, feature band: 1.84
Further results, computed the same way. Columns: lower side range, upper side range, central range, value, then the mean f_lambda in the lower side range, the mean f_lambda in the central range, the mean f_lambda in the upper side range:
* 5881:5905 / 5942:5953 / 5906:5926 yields -1.7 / 1.77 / 2.09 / 2.15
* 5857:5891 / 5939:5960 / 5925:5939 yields -0.4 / 1.97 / 2.09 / 2.05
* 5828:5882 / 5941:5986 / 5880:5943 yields 4.0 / 2.05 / 1.95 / 2.11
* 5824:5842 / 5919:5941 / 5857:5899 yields 3.2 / 2.09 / 1.92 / 2.06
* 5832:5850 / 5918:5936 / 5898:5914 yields 0.9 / 2.11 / 1.98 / 2.11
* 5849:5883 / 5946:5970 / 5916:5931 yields -0.4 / 2.02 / 2.12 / 2.09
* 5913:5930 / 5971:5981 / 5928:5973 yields 1.5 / 2.12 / 2.06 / 2.13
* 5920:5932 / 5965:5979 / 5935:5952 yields 0.5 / 2.13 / 2.05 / 2.09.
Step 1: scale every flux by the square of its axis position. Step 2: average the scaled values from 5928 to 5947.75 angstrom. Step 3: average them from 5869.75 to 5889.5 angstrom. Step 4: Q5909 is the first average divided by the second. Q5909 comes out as 1.06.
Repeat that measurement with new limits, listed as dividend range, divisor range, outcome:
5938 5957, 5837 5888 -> 1.05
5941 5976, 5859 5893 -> 1.09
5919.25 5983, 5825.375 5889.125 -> 1.07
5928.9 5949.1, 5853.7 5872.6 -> 1.04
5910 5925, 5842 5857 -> 1.06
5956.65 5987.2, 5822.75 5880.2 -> 1.08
